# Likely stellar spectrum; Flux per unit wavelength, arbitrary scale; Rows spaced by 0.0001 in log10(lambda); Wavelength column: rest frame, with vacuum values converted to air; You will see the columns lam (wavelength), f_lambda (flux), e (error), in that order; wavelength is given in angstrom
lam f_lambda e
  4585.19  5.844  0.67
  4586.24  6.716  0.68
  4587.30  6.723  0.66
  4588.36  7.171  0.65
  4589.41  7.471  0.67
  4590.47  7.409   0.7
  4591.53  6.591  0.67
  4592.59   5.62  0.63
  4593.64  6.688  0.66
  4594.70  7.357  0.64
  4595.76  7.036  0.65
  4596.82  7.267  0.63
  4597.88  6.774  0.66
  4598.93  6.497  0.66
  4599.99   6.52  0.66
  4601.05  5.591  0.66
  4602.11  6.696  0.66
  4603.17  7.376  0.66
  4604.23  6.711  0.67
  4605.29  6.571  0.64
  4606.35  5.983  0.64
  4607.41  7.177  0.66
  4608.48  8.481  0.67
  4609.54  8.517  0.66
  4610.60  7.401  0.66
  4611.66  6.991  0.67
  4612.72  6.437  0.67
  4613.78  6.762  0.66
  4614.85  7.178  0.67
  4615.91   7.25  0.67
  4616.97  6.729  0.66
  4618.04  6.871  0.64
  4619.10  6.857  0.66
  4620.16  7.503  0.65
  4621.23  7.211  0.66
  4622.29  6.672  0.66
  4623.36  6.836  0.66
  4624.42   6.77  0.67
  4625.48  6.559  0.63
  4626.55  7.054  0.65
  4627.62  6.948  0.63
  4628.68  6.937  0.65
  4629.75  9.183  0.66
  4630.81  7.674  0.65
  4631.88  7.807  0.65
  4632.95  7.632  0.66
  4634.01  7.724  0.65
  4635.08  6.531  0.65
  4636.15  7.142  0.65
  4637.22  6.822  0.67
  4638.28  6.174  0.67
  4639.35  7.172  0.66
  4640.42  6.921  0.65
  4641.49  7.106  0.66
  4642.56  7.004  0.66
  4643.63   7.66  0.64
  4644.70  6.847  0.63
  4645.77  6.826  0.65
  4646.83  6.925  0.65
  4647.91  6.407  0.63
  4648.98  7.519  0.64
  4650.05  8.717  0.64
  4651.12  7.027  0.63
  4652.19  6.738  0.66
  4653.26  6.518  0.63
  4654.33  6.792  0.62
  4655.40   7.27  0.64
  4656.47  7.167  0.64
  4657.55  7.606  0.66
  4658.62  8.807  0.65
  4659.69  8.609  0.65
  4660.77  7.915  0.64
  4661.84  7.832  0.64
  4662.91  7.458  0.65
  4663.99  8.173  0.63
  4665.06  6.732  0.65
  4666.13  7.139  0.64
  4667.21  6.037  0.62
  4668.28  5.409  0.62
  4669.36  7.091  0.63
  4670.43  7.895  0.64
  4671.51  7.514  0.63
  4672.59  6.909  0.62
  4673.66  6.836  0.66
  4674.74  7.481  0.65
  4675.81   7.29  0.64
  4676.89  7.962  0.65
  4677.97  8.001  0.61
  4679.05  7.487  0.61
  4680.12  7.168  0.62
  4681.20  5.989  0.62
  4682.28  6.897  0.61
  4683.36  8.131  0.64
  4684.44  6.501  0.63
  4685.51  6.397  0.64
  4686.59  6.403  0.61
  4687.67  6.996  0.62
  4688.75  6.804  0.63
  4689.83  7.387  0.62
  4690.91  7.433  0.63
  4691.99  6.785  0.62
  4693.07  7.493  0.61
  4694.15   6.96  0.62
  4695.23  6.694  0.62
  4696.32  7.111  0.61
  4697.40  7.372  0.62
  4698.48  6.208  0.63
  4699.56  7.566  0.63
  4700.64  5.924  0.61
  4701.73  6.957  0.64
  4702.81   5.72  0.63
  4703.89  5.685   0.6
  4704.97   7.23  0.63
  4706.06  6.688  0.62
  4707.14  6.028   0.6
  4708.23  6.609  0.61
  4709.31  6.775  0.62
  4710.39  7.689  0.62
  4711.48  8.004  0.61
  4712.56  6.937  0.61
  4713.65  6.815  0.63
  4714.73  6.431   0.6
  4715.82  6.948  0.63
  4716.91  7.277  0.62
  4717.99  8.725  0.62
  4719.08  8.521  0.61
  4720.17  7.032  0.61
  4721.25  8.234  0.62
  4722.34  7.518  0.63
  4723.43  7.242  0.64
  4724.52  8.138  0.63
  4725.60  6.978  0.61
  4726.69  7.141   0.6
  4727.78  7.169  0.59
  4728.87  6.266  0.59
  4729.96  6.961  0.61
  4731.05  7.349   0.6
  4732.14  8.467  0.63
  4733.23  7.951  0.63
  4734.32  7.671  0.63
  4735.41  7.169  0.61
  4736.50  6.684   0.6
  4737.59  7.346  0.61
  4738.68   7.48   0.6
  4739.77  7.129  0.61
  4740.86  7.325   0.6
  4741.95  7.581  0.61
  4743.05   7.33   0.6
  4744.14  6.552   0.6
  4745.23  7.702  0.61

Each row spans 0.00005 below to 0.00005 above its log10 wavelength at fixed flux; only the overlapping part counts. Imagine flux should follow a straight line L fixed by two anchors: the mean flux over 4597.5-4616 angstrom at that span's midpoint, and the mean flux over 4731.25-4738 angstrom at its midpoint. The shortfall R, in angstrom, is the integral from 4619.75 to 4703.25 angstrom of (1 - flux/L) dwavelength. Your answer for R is 0.6 angstrom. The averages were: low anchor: 6.94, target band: 7.14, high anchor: 7.54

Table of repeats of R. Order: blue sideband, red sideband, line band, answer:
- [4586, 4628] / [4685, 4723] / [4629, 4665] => -2.1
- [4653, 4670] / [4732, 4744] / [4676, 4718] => 2.2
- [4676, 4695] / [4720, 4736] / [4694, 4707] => 1.0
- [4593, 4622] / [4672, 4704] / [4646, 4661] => -0.9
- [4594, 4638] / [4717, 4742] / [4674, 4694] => 0.5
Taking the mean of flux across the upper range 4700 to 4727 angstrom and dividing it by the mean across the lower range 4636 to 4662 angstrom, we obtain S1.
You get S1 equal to 0.98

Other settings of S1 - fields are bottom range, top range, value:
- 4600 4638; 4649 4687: 1.02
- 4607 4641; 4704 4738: 1.01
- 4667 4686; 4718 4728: 1.08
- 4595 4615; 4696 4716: 0.97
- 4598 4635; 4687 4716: 0.97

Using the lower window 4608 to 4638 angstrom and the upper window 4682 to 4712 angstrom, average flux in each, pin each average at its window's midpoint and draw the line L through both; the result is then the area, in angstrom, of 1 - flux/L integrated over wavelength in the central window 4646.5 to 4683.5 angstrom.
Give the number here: -1.4 angstrom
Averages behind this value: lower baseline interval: 7.22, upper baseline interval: 6.87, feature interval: 7.29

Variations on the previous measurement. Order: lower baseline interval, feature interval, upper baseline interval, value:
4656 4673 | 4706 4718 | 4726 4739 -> 0.5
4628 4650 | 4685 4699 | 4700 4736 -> 0.5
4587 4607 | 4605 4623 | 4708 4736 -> -0.7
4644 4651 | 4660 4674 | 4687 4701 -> -0.1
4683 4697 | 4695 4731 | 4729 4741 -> 0.7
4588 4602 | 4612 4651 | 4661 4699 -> -1.2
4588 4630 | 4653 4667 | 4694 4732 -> -1.0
